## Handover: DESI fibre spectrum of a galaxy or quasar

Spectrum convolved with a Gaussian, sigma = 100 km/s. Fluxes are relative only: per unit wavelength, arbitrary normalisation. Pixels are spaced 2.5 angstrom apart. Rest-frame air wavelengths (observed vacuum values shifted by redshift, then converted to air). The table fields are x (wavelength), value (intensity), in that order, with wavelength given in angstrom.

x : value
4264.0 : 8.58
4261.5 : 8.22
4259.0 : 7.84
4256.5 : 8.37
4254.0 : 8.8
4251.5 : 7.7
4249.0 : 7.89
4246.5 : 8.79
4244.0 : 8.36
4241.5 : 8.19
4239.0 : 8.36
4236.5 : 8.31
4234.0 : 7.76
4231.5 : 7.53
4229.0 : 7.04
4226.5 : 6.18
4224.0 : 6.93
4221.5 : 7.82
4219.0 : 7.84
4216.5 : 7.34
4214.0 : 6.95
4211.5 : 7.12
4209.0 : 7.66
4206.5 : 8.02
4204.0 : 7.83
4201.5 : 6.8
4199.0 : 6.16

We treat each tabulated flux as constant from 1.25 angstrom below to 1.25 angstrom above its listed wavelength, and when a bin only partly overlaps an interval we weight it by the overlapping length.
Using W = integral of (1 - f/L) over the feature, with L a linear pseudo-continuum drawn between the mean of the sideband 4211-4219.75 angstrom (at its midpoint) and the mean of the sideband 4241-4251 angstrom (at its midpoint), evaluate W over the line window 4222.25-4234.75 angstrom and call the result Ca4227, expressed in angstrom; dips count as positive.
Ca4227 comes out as 1.0 angstrom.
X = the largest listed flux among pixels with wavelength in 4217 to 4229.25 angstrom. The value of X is 7.84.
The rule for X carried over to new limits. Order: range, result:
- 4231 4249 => 8.79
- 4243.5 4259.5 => 8.8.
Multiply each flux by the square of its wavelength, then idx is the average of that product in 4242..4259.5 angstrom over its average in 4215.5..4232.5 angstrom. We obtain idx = 1.2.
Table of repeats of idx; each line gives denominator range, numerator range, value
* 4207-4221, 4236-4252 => 1.12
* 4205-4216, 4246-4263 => 1.13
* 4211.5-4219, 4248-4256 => 1.14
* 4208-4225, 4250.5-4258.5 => 1.14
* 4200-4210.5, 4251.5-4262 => 1.12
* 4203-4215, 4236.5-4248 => 1.13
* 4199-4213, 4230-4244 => 1.11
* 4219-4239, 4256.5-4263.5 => 1.11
